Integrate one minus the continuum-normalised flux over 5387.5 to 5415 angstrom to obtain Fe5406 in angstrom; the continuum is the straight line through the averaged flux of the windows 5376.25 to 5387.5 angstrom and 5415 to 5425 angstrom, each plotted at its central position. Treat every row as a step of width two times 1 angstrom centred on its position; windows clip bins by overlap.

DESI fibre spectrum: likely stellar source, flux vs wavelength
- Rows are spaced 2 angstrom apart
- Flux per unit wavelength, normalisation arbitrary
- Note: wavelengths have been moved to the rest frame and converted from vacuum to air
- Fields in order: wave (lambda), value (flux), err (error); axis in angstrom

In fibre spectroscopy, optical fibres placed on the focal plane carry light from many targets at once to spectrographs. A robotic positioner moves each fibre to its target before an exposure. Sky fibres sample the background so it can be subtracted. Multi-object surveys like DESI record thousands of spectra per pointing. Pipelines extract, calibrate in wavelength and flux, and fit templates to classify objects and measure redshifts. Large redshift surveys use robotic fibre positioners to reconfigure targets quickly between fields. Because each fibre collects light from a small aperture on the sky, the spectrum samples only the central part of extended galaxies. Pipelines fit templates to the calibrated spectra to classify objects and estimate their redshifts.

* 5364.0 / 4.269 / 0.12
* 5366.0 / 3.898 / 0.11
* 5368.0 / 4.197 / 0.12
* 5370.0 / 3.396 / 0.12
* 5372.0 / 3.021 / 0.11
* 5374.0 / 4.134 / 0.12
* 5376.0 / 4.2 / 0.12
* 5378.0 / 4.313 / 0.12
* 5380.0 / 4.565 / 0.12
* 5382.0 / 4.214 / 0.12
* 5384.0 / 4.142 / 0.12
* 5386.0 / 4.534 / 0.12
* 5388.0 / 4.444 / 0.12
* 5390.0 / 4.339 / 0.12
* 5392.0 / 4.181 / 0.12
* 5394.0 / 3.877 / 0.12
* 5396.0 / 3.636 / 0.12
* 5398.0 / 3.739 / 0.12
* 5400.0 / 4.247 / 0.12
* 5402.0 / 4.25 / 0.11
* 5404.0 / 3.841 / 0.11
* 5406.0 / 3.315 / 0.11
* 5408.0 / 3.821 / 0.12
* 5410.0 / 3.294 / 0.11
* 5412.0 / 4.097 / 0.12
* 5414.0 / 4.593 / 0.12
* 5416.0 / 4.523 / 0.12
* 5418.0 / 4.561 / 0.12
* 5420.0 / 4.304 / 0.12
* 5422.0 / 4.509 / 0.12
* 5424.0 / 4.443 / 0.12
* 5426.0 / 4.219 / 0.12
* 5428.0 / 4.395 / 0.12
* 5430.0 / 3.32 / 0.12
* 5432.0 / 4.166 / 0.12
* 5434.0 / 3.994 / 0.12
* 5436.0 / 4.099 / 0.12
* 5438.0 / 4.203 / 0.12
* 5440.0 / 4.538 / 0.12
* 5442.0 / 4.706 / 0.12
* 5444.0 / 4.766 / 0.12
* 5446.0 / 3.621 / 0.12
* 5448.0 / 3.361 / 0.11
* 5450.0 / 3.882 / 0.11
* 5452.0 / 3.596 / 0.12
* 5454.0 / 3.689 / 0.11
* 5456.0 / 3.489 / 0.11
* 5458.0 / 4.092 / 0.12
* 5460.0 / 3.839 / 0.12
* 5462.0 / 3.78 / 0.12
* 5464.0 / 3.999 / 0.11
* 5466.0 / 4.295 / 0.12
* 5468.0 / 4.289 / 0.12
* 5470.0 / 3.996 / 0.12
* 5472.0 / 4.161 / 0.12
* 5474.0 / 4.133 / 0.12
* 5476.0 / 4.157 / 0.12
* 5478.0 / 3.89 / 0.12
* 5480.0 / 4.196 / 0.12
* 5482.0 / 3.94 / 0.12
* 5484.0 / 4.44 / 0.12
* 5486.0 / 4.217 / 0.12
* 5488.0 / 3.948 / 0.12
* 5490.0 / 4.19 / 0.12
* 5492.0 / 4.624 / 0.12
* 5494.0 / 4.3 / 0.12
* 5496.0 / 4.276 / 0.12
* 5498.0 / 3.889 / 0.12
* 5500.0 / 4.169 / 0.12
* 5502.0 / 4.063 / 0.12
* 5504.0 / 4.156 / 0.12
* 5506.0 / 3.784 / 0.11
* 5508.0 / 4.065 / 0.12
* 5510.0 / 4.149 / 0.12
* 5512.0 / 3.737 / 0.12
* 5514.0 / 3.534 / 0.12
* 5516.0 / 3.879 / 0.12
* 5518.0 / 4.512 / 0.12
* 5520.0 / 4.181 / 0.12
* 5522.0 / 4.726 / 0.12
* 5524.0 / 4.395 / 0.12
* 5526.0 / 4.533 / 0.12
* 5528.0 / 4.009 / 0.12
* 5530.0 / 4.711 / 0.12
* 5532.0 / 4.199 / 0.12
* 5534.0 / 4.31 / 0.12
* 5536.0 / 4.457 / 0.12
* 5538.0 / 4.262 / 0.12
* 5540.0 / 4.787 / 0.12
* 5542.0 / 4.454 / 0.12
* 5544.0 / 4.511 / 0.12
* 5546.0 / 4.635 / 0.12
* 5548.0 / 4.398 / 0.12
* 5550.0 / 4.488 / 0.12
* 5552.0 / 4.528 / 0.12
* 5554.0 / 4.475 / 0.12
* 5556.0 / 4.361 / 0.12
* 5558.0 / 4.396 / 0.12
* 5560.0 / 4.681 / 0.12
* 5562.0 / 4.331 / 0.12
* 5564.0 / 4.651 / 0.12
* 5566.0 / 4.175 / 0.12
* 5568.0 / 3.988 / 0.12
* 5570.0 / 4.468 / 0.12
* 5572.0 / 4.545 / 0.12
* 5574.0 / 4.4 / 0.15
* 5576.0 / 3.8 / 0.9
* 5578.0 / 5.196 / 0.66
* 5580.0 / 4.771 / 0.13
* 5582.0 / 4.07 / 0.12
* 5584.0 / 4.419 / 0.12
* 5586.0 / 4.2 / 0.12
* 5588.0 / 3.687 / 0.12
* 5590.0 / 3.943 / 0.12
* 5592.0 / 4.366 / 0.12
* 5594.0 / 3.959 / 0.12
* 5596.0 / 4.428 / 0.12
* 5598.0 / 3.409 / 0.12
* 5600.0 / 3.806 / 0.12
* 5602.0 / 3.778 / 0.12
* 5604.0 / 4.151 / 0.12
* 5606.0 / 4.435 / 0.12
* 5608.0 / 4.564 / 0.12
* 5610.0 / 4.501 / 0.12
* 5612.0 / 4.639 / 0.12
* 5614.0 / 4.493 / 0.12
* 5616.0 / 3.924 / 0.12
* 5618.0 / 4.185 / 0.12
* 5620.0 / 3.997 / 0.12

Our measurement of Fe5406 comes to 2.74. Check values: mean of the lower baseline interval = 4.35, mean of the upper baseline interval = 4.47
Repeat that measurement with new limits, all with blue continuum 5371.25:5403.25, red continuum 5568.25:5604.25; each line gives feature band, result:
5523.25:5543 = -1.2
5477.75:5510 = 0.1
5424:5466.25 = 1.3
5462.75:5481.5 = 0.2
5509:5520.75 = 0.5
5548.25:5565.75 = -1.2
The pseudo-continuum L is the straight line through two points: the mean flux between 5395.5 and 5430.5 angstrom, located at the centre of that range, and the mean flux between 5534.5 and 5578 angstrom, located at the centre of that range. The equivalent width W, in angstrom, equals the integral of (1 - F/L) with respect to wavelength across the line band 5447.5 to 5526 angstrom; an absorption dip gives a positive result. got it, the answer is 3.7 angstrom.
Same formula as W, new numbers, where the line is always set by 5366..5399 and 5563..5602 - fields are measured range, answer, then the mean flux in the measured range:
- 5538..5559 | -1.5 angstrom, 4.49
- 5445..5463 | 1.8 angstrom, 3.71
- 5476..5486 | 0.0 angstrom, 4.13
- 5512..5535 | -0.5 angstrom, 4.25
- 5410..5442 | -1.2 angstrom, 4.25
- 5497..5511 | 0.4 angstrom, 4.04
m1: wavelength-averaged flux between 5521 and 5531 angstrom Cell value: 4.47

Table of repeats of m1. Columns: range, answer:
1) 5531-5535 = 4.25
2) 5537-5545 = 4.5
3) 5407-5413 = 3.74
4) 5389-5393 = 4.26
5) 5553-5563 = 4.45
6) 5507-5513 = 3.98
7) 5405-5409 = 3.57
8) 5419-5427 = 4.37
